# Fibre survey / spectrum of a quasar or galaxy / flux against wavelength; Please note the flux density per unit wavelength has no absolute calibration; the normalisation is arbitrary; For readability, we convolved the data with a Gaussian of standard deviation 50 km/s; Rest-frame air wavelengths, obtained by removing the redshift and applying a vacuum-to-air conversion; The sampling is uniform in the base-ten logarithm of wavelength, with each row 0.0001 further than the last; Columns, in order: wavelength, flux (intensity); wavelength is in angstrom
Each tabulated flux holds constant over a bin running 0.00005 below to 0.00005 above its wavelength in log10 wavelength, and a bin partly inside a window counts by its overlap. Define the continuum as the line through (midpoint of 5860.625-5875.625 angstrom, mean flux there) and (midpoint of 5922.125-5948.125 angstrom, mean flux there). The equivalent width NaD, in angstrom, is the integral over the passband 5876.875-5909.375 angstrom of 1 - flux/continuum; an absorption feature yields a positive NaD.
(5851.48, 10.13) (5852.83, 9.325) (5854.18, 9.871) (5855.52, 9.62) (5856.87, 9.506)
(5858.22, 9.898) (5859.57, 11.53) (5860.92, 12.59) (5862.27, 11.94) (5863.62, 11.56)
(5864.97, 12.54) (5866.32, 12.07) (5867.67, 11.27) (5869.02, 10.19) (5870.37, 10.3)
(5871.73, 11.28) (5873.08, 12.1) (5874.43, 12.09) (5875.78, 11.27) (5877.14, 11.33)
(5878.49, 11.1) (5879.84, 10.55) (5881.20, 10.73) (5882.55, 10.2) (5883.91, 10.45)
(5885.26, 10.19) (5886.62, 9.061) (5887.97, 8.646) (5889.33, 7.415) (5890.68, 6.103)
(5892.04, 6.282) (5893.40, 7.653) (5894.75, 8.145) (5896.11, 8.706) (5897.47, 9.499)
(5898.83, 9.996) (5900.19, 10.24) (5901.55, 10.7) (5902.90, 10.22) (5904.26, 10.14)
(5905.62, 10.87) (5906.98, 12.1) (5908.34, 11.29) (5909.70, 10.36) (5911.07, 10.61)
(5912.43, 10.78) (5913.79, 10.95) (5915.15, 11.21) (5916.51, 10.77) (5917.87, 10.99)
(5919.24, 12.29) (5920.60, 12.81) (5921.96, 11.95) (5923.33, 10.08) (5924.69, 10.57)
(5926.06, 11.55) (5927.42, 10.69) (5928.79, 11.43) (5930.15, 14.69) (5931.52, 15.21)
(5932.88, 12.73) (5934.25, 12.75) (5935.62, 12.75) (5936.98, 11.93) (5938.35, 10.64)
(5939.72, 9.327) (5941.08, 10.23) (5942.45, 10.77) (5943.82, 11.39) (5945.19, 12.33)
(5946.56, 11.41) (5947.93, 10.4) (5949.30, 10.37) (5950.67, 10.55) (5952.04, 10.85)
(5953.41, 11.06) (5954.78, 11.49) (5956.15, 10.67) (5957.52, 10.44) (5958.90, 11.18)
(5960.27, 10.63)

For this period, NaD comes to 5.5 angstrom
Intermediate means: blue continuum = 11.6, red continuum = 11.7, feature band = 9.64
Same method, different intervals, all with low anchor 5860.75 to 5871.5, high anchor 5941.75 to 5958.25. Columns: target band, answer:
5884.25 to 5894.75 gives 3.1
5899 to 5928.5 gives 0.5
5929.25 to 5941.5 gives -1.3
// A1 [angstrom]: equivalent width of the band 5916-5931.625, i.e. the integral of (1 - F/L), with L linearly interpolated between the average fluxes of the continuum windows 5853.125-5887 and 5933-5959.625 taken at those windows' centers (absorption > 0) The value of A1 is -1.06 angstrom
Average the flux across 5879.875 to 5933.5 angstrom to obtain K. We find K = 10.5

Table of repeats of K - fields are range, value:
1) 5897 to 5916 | 10.7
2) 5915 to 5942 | 11.7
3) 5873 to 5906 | 9.7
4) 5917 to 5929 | 11.4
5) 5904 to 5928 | 11.1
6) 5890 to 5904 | 8.8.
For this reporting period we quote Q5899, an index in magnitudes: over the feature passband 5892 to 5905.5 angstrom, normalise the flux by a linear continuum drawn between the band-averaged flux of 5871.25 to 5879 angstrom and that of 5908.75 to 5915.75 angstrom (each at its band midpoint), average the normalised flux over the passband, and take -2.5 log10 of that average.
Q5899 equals 0.18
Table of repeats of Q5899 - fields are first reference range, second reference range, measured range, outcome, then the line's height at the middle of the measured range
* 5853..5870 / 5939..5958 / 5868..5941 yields 0.022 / 10.9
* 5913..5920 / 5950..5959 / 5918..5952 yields -0.050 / 11.1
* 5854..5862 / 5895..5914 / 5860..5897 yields 0.033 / 10.5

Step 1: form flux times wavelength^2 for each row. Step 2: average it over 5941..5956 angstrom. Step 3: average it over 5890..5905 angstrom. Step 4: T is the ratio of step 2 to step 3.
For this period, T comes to 1.26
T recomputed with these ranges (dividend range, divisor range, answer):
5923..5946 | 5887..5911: 1.27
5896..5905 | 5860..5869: 0.86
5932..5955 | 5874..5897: 1.23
